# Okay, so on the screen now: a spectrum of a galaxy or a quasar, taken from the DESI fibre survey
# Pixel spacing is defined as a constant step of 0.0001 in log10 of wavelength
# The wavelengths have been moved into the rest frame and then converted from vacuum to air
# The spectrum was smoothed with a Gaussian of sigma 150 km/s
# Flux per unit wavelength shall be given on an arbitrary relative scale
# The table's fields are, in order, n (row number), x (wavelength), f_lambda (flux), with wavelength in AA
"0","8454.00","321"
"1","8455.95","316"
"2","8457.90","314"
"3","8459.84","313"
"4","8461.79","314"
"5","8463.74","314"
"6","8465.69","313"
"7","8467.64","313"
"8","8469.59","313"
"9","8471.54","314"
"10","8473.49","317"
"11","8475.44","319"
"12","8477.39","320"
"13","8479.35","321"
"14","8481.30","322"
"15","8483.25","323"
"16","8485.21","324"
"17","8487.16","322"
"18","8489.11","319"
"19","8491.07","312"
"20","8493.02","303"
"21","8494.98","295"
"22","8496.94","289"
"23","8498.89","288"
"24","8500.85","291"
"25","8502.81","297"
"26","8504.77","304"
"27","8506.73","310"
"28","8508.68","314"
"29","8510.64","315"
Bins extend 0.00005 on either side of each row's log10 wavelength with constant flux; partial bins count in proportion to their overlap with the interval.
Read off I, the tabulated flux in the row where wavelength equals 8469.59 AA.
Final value 313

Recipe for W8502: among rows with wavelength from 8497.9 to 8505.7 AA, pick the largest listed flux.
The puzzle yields 304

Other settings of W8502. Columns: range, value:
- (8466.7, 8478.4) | 320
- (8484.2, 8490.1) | 324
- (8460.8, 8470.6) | 314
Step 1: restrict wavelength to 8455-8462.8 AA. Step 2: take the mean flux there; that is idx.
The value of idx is 314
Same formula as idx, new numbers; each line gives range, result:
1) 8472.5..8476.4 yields 318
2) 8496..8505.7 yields 294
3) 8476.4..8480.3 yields 320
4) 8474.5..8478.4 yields 319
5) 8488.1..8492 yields 316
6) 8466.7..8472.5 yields 313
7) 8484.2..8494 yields 316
